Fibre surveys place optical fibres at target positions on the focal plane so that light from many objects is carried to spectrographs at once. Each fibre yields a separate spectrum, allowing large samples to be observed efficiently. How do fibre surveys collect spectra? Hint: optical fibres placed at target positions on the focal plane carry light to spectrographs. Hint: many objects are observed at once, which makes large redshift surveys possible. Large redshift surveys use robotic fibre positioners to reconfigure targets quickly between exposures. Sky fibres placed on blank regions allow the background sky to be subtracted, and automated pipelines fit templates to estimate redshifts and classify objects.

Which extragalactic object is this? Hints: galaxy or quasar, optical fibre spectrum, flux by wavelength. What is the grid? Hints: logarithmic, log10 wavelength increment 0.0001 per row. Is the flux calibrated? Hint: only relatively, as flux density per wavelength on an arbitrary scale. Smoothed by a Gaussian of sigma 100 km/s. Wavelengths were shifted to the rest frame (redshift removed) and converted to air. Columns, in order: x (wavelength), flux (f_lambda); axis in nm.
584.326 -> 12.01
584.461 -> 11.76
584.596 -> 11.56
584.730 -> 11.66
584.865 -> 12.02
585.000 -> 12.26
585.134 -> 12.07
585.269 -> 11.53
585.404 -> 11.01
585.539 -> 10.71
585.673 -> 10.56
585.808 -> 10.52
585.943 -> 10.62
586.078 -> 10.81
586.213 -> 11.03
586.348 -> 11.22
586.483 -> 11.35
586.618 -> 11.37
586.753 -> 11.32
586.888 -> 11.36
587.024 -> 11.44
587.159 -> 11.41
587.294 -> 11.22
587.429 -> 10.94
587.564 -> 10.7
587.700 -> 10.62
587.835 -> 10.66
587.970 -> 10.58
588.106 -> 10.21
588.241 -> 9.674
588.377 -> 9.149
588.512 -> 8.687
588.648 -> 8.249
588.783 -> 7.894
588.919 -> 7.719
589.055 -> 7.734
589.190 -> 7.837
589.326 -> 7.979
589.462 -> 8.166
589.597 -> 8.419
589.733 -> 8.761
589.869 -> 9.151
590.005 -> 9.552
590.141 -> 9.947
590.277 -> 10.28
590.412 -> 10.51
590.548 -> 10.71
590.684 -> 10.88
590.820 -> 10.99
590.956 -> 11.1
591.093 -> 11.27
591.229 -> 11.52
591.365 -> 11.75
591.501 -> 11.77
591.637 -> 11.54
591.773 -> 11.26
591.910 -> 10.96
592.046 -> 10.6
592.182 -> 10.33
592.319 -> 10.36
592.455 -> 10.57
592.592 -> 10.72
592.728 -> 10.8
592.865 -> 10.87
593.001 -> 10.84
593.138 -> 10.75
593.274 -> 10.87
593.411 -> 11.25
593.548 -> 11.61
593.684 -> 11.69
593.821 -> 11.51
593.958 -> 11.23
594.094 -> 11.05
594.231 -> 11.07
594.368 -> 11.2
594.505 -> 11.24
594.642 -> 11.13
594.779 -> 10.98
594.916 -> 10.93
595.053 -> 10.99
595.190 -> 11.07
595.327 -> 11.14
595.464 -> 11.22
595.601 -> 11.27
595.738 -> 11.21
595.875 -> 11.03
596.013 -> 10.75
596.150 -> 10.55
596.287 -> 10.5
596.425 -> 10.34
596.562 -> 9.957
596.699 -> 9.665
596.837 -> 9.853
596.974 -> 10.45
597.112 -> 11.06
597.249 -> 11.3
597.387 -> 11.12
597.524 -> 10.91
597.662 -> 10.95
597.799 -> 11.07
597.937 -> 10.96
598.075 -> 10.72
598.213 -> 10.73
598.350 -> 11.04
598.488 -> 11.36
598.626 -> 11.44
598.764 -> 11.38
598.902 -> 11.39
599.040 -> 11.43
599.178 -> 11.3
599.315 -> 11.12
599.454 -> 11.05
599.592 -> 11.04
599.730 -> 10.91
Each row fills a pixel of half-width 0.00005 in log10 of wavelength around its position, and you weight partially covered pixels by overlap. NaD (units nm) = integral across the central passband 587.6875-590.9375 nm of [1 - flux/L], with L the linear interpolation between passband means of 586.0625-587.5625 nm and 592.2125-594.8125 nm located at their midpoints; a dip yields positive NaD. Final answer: 0.52 nm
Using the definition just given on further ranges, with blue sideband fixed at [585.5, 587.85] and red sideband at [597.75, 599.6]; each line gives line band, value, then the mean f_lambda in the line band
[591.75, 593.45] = 0.048 nm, 10.8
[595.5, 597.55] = 0.083 nm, 10.7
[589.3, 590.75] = 0.199 nm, 9.53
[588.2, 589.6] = 0.348 nm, 8.29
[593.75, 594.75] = -0.009 nm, 11.2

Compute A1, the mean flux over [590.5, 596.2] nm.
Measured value 11.1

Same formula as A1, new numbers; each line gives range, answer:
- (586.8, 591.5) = 9.95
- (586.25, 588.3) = 10.9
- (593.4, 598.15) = 10.9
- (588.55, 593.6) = 10.1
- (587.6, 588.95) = 9.42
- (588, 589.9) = 8.57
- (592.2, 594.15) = 11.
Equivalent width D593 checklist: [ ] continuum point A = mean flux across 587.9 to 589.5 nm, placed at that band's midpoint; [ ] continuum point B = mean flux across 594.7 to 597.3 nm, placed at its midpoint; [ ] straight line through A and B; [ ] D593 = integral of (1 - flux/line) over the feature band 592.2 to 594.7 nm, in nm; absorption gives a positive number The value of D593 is -0.251 nm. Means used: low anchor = 8.67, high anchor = 10.7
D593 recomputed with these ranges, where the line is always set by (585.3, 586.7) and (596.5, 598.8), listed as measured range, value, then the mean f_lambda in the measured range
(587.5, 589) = 0.20 nm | 9.44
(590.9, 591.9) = -0.05 nm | 11.4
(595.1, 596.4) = -0.01 nm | 10.9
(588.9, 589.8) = 0.23 nm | 8.11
